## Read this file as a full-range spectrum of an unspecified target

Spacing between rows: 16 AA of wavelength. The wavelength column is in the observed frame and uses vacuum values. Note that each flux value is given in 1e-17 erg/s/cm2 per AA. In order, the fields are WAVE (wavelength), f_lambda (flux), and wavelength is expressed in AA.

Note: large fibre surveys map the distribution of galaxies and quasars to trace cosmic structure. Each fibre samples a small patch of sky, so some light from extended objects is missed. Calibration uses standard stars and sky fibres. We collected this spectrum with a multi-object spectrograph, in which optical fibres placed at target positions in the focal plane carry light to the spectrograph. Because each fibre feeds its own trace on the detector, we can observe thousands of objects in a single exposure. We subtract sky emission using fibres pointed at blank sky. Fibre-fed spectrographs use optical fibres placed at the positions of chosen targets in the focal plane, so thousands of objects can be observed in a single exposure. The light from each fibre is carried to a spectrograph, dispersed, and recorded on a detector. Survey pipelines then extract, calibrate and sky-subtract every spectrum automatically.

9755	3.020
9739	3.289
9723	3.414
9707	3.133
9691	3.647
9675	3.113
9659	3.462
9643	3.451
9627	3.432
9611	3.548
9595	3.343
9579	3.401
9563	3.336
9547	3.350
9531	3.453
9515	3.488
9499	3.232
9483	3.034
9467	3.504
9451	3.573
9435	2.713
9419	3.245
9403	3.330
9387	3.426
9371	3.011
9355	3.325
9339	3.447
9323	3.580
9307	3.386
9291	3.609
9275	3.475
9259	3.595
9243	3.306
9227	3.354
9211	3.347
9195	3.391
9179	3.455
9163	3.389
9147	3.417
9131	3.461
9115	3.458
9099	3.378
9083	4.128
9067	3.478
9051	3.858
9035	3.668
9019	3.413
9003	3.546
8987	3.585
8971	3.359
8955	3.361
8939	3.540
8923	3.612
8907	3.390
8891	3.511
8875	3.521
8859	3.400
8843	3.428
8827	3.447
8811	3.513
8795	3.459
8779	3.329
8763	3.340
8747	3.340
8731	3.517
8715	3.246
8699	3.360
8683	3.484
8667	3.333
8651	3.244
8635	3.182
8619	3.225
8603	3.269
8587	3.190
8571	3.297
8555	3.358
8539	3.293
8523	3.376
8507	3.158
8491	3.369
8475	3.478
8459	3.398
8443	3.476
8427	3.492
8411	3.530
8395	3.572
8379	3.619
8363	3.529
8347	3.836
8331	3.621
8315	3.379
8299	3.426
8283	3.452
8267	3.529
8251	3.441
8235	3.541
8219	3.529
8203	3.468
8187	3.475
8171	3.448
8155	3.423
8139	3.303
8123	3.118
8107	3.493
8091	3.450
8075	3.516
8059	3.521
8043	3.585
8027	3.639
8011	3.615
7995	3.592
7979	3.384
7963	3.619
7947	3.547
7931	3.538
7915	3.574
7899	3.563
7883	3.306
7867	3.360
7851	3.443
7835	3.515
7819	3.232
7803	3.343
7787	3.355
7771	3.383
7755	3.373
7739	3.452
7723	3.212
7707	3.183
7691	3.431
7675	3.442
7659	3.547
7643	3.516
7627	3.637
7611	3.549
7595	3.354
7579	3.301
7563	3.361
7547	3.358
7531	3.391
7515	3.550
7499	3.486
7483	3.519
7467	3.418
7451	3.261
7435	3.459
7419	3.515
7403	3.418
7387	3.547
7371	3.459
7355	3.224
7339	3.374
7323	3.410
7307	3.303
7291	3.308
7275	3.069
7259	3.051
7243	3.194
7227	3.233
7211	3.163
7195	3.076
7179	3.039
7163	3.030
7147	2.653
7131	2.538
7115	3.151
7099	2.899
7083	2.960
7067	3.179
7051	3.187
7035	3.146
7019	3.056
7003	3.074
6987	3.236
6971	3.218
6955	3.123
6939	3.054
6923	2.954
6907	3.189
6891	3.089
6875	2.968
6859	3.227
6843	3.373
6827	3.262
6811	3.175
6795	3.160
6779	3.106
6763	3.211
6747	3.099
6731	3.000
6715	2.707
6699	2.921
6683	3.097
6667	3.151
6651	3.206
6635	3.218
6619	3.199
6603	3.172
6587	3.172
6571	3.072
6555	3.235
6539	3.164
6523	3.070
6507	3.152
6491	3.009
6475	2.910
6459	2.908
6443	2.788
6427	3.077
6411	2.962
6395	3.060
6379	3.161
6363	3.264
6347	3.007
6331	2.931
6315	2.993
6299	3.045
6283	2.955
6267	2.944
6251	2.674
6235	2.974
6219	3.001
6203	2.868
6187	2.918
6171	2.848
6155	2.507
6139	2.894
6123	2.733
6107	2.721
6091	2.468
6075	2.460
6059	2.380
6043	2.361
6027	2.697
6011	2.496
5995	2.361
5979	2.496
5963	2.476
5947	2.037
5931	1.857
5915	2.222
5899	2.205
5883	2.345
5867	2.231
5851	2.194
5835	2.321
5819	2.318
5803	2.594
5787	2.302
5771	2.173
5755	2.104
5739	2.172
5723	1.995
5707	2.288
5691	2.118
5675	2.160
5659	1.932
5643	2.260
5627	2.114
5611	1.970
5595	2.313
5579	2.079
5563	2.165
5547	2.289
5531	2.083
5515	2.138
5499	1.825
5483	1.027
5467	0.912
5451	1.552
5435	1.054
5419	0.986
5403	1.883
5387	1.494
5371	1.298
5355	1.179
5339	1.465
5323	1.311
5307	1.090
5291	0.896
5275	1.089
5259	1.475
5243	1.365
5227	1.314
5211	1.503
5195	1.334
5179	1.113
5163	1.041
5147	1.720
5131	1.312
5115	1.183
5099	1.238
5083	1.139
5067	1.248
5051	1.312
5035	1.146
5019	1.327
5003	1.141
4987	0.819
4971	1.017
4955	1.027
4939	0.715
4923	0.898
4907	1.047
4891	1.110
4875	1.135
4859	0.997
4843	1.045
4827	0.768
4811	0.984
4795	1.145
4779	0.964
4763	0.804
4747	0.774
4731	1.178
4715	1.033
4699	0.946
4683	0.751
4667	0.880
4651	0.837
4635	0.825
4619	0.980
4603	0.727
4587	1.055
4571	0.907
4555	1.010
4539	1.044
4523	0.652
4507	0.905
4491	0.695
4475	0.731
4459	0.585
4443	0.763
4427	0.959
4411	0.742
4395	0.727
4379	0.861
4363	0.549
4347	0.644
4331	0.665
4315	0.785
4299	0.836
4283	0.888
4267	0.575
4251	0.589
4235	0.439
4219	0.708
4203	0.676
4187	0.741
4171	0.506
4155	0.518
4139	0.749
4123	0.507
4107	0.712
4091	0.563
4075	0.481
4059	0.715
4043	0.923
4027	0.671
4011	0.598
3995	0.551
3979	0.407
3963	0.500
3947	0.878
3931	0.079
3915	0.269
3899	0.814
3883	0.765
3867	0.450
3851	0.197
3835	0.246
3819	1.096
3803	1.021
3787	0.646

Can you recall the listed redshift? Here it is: 0.379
